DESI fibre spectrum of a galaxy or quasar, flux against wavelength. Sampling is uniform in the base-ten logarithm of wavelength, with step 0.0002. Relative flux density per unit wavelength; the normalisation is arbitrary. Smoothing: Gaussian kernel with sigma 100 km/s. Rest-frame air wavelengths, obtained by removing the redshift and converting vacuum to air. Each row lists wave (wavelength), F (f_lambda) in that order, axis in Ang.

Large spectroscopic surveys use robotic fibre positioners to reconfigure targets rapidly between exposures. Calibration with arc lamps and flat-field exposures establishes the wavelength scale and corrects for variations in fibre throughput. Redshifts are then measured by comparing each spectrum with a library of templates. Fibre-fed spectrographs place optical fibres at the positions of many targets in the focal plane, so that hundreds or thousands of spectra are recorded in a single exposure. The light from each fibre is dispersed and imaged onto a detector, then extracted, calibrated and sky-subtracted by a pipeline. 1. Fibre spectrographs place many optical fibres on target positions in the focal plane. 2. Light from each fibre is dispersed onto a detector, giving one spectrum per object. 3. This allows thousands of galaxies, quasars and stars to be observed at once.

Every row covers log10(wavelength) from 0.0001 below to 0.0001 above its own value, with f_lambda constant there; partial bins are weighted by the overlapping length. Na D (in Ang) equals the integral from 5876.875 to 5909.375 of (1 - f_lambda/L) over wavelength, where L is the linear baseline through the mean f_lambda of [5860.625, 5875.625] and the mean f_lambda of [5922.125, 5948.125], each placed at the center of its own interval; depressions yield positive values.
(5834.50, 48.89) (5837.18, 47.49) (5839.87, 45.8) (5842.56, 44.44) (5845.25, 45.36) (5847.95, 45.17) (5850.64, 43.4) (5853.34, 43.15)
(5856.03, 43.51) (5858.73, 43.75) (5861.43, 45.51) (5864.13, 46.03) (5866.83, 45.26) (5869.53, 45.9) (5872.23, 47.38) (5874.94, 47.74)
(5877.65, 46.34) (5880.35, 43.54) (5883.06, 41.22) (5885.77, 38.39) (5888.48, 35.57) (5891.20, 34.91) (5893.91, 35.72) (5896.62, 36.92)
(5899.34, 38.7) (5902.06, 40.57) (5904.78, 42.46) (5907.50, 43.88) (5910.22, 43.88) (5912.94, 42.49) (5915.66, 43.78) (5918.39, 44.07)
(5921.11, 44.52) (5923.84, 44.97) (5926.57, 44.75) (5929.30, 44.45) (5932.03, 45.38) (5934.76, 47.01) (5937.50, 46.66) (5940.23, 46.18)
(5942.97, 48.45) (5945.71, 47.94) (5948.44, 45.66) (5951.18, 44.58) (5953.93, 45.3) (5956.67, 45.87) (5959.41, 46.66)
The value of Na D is 4.5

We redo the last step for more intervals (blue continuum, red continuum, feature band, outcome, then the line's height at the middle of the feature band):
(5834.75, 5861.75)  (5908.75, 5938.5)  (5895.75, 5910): 1.2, 44.8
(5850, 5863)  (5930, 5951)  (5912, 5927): 0.6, 45.9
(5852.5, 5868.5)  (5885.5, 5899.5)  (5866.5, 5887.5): -2.0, 40.4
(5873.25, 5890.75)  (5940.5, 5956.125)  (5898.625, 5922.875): 0.5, 43.8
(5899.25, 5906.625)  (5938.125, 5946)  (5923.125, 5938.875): 0.0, 45.6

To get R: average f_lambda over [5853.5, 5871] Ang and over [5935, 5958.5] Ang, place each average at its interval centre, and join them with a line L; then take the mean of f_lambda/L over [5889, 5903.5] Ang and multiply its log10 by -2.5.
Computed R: 0.22 mag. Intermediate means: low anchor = 44.9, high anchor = 46.4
